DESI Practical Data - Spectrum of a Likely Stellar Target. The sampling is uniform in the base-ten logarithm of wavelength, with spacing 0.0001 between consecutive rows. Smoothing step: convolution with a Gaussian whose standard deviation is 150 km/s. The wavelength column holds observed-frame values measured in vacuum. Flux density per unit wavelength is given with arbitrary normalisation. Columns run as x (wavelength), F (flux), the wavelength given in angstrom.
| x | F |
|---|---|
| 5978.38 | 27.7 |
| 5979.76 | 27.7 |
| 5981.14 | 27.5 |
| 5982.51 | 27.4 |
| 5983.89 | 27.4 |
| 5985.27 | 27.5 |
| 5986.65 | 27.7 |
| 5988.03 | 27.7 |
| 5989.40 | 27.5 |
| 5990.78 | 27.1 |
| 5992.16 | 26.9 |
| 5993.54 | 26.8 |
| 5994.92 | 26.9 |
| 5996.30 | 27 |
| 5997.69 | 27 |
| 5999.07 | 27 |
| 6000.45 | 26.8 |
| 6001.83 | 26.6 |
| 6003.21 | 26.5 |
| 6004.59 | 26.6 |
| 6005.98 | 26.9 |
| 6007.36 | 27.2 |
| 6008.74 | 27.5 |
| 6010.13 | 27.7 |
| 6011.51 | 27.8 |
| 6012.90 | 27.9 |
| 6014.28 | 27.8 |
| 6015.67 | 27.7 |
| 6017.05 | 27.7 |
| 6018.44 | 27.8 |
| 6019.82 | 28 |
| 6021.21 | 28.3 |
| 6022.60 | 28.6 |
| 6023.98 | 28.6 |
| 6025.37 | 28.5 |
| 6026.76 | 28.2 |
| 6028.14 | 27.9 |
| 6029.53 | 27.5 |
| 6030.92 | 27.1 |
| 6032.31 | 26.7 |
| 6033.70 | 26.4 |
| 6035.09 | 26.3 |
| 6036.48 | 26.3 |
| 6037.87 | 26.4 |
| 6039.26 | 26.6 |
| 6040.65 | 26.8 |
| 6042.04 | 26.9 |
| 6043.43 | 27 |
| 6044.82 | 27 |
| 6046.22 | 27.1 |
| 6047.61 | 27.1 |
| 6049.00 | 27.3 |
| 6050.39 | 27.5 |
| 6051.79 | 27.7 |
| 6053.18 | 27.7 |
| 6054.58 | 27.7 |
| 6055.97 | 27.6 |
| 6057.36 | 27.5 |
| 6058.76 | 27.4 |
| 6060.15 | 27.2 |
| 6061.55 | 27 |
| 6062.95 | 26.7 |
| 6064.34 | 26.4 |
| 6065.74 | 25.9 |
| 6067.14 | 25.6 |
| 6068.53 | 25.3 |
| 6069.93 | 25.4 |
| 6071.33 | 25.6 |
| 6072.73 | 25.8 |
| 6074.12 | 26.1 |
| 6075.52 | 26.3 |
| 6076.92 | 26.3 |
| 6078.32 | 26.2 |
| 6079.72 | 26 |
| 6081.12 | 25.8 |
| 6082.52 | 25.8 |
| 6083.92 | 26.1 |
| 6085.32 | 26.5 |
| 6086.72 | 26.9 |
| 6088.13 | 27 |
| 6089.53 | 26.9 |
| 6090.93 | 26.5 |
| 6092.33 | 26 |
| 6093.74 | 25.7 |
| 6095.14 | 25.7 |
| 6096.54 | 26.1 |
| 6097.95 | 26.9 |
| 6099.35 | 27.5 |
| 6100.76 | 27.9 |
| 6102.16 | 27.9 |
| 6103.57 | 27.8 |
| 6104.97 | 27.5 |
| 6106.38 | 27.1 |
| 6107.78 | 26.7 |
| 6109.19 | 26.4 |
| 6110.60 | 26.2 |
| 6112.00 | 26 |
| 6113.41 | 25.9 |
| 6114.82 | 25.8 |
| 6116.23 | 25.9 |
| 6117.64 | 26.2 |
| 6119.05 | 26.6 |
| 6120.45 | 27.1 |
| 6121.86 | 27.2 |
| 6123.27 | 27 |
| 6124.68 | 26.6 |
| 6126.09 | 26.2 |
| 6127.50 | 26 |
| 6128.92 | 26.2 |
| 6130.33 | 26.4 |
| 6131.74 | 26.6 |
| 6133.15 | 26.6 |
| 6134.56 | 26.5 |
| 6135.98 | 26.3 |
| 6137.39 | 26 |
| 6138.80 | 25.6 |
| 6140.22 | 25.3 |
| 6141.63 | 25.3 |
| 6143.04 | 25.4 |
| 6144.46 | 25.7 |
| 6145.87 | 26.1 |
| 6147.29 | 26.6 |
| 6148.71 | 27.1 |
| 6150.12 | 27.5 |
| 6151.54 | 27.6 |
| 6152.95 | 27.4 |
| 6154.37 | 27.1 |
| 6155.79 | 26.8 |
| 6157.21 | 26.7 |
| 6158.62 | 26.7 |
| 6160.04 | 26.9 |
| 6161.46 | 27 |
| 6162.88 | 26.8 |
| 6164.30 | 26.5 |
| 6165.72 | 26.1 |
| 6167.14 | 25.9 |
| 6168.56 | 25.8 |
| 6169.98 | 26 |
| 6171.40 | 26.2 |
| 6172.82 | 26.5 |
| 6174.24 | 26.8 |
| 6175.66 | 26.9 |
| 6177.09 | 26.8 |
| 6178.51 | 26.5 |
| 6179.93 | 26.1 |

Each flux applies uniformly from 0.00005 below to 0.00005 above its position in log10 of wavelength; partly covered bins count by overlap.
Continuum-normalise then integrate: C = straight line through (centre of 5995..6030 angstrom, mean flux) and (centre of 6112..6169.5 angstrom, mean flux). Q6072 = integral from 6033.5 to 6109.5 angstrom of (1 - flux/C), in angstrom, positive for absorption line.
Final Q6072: 1.0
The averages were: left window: 27.6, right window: 26.4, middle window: 26.7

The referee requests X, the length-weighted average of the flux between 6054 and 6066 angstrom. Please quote 27.1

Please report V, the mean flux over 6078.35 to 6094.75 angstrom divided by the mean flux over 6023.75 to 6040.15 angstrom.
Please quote 0.97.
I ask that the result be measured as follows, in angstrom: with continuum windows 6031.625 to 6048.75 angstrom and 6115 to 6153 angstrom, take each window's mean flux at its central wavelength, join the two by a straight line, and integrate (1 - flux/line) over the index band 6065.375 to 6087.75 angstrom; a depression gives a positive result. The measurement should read 0.5 angstrom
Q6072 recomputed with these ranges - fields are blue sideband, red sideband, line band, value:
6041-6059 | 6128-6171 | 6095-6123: 0.04 angstrom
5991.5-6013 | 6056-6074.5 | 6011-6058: -1.32 angstrom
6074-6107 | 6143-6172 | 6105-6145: 0.50 angstrom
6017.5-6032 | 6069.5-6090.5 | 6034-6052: 0.34 angstrom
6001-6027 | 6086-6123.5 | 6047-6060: -0.12 angstrom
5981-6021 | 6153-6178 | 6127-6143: 0.40 angstrom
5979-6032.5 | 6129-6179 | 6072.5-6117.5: 0.64 angstrom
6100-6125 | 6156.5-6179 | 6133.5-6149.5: 0.37 angstrom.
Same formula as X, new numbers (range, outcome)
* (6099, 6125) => 26.8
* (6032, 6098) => 26.5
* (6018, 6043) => 27.4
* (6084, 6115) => 26.7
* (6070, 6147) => 26.4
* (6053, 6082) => 26.4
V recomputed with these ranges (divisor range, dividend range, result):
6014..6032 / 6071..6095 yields 0.94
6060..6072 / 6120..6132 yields 1.02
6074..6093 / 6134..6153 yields 1.00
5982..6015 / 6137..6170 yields 0.97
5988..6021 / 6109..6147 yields 0.96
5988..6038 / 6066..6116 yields 0.96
